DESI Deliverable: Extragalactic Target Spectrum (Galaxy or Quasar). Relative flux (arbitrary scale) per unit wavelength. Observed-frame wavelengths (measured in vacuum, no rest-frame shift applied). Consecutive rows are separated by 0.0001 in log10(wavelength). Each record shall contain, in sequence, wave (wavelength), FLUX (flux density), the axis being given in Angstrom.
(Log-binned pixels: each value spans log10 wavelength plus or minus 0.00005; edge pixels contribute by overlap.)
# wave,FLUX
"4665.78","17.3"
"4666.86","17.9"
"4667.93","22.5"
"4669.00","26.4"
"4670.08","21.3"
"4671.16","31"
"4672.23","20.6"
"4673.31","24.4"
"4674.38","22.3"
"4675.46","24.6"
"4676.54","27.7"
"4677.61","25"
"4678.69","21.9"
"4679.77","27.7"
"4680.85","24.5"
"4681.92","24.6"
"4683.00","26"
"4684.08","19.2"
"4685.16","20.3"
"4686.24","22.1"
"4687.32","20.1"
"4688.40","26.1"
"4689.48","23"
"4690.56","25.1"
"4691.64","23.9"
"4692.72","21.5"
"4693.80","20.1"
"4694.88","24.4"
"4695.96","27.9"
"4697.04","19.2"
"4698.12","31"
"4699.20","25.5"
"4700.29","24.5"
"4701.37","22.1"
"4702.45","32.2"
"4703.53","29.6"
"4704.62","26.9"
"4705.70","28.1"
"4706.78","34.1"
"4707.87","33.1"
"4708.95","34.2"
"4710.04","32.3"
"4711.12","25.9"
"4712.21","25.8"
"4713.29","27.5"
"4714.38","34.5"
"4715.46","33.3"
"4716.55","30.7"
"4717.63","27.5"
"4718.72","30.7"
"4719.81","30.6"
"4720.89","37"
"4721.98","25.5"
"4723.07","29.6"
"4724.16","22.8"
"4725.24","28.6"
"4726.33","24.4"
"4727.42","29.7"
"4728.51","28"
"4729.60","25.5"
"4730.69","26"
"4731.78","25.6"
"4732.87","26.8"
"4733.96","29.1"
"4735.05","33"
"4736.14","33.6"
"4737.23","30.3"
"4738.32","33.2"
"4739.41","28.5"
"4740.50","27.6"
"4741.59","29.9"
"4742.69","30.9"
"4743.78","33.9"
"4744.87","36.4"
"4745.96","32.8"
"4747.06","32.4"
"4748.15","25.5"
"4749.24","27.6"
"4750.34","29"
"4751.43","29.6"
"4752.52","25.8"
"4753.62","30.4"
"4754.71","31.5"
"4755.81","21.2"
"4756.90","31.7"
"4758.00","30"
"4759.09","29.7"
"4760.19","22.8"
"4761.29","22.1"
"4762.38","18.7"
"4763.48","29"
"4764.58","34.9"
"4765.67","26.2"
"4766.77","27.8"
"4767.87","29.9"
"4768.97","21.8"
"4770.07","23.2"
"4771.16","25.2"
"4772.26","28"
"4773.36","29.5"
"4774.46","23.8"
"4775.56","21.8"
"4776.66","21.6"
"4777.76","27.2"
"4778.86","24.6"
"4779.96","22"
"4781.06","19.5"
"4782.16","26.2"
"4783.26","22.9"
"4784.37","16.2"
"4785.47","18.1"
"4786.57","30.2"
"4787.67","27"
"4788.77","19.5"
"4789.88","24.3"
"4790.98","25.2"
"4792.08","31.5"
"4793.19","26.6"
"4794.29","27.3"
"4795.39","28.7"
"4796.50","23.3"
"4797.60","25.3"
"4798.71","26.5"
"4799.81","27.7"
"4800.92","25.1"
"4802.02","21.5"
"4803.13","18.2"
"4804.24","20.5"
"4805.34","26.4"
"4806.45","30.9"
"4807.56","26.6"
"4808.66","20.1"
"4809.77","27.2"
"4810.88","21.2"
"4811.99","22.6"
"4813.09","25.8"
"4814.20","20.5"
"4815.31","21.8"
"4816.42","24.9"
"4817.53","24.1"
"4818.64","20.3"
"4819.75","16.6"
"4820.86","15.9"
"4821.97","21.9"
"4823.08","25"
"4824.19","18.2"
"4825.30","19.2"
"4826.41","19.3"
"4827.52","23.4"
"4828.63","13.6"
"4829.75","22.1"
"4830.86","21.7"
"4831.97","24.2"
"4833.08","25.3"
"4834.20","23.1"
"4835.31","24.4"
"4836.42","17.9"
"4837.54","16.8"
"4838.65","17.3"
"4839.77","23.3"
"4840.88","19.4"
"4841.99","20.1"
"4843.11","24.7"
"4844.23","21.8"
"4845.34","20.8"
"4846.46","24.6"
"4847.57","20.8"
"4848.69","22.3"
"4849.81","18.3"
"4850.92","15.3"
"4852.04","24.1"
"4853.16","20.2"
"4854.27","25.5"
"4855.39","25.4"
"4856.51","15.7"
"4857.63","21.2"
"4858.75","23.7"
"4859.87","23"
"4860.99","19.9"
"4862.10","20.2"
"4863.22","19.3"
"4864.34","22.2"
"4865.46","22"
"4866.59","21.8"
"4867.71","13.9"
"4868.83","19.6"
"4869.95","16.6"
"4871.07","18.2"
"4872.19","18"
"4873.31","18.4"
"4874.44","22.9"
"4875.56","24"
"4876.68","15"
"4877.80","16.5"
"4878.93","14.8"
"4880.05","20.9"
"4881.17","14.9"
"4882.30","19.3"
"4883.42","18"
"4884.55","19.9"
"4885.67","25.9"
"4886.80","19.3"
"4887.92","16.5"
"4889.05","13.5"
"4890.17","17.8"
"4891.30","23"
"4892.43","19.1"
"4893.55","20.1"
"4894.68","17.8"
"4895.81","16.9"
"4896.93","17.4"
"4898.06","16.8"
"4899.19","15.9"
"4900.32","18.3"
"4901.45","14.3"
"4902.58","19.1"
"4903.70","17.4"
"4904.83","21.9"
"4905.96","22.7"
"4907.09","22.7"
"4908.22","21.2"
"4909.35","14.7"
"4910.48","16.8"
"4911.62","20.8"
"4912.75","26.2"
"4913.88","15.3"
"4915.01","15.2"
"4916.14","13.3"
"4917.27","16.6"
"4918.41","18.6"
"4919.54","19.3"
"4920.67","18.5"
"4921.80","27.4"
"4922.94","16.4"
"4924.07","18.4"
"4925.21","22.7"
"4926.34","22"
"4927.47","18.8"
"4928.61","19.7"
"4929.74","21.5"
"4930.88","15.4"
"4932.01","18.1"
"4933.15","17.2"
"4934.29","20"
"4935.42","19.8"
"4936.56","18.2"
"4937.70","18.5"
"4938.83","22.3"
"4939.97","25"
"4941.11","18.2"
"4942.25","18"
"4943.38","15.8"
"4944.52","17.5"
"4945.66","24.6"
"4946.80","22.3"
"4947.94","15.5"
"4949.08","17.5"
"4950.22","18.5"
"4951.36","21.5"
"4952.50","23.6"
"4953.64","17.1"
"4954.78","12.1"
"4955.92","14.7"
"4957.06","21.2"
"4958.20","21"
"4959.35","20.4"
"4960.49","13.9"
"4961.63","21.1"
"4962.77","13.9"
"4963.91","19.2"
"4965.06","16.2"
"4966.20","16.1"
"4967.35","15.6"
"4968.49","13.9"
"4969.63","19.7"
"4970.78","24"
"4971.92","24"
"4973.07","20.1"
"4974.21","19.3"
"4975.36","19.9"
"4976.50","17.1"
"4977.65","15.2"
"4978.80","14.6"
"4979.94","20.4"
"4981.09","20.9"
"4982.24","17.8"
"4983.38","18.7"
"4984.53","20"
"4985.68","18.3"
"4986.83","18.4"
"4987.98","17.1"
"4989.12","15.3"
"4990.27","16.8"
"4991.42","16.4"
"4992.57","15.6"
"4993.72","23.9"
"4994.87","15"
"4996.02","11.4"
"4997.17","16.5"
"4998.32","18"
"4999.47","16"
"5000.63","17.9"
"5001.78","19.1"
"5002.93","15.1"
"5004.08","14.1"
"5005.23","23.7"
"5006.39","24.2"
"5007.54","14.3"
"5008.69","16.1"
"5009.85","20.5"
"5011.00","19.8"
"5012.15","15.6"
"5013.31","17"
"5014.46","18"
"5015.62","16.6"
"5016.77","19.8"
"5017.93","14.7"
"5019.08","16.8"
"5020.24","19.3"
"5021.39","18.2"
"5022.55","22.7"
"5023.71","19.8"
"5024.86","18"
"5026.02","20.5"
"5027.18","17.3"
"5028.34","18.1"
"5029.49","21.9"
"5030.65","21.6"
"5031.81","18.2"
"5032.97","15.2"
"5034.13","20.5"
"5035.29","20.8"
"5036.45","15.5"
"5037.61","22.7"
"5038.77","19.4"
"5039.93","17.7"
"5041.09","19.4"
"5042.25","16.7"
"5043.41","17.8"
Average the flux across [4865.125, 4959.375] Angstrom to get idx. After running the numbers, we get 18.9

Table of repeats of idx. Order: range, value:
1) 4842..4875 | 20.7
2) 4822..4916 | 19.8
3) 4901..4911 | 19.1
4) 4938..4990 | 18.6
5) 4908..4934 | 18.9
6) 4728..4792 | 27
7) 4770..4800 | 24.7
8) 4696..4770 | 28.7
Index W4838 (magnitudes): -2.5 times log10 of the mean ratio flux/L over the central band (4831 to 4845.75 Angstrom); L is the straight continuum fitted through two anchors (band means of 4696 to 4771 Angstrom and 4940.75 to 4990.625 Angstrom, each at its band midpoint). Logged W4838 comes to 0.12 mag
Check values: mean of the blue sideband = 28.6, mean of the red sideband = 18.3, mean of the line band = 21.5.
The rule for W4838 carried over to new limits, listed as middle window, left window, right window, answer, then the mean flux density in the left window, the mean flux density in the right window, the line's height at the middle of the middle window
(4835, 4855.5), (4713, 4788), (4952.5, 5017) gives 0.13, 27.6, 17.9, 23.7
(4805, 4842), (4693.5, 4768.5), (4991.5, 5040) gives 0.16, 28.7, 18.3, 25.3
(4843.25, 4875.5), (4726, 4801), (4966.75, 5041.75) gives 0.14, 27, 18.3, 23.5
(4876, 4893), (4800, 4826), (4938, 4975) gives 0.13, 22.4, 18.9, 20.7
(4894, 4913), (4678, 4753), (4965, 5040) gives 0.15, 27.8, 18.2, 21.5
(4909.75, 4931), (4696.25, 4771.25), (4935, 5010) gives 0.08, 28.6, 18.3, 20.5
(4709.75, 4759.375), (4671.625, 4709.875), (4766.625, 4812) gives -0.18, 25.3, 24.6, 25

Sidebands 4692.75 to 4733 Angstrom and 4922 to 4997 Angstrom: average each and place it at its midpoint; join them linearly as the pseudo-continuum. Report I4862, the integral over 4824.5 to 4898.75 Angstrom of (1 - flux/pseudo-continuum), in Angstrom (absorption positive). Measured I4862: 7.9 Angstrom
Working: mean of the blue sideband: 28.1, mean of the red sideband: 18.5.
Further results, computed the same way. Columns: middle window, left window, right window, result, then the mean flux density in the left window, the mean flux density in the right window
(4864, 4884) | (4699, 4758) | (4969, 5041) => 4.16 Angstrom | 29.3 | 18.4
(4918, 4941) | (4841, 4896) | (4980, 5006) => -1.32 Angstrom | 19.9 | 17.6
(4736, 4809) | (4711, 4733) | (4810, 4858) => -3.67 Angstrom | 28.5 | 21.2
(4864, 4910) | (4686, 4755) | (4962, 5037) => 7.23 Angstrom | 28.4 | 18.1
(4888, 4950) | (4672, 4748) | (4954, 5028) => 4.44 Angstrom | 27.5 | 17.9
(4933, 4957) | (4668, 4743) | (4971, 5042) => 1.30 Angstrom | 27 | 18.3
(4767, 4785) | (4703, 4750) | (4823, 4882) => 1.43 Angstrom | 29.7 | 20.3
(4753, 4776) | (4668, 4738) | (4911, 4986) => -1.68 Angstrom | 26.8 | 18.9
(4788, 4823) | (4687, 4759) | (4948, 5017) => 1.81 Angstrom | 28.4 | 18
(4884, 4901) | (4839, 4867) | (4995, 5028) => 1.65 Angstrom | 21.4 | 17.9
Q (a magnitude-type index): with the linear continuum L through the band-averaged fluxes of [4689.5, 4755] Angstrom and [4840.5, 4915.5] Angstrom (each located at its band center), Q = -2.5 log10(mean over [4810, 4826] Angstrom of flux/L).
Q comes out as 0.08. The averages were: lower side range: 28.7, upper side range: 19.5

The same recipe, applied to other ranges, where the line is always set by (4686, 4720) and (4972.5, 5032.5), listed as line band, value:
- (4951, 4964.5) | 0.07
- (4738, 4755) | -0.17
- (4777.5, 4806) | 0.01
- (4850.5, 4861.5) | 0.06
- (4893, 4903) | 0.22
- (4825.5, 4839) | 0.13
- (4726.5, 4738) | -0.09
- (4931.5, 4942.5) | 0.03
